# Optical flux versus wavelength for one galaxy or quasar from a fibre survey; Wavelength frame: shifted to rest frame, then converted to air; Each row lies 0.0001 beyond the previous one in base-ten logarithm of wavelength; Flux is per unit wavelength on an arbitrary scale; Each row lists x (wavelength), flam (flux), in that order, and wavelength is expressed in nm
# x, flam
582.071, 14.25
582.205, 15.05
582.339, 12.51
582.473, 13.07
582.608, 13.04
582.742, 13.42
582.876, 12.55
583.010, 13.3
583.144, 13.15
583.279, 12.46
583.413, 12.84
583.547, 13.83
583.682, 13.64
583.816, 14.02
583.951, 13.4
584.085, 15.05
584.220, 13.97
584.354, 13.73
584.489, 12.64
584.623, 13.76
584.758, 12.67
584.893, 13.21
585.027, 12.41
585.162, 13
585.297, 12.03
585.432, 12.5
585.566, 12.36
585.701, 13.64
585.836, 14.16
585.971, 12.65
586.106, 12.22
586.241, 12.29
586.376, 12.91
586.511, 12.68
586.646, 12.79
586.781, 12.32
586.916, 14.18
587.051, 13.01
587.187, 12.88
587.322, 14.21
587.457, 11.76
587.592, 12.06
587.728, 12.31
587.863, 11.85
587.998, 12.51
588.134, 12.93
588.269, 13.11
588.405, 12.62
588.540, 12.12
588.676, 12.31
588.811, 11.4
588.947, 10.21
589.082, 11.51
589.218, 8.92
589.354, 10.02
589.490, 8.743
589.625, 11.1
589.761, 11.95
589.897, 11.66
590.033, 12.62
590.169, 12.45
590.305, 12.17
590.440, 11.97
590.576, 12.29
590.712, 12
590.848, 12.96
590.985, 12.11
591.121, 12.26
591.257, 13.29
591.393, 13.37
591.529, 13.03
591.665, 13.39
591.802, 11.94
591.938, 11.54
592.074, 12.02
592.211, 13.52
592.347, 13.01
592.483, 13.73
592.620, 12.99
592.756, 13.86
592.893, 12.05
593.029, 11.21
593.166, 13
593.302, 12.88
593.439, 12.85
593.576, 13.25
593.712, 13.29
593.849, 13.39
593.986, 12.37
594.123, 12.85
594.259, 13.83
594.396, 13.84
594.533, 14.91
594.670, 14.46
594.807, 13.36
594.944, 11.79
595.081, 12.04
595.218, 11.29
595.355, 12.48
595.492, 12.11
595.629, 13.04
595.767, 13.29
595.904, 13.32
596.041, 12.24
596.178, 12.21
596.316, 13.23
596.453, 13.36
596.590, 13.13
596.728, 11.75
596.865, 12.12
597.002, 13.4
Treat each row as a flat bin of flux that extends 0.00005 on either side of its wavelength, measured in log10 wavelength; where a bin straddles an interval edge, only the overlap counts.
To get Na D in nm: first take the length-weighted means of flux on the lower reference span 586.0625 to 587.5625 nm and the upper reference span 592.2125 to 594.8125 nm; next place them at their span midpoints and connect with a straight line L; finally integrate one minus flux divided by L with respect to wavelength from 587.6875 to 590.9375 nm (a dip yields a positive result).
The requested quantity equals 0.31 nm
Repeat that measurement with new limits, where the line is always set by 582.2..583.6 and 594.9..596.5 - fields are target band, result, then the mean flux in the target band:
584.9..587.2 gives 0.02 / 12.8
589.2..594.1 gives 0.14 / 12.4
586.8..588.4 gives 0.02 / 12.8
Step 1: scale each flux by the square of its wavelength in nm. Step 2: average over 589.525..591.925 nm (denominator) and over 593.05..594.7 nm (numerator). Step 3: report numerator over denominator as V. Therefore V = 1.1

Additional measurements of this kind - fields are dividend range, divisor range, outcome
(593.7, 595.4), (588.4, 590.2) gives 1.19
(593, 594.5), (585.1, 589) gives 1.06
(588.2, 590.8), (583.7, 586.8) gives 0.90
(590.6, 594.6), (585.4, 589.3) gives 1.06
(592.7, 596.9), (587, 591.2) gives 1.10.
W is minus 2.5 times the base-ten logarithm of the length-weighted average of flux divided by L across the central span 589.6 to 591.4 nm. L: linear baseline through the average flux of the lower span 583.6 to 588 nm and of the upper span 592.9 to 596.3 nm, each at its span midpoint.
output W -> 0.06 mag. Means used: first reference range 13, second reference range 12.9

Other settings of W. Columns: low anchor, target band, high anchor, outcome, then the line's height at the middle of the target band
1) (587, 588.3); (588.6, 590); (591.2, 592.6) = 0.18 mag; 12.7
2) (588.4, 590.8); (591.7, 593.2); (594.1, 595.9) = -0.03 mag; 12.3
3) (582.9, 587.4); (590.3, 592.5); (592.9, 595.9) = 0.03 mag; 13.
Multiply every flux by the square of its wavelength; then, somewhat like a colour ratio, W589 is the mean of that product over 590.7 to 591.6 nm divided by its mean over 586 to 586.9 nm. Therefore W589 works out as 1.03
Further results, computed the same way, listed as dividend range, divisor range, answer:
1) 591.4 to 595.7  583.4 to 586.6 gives 1.01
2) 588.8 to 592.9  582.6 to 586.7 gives 0.94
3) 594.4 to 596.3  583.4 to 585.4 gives 1.00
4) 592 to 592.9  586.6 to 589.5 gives 1.10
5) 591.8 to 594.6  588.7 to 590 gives 1.23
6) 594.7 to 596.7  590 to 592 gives 1.03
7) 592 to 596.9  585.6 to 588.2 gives 1.03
